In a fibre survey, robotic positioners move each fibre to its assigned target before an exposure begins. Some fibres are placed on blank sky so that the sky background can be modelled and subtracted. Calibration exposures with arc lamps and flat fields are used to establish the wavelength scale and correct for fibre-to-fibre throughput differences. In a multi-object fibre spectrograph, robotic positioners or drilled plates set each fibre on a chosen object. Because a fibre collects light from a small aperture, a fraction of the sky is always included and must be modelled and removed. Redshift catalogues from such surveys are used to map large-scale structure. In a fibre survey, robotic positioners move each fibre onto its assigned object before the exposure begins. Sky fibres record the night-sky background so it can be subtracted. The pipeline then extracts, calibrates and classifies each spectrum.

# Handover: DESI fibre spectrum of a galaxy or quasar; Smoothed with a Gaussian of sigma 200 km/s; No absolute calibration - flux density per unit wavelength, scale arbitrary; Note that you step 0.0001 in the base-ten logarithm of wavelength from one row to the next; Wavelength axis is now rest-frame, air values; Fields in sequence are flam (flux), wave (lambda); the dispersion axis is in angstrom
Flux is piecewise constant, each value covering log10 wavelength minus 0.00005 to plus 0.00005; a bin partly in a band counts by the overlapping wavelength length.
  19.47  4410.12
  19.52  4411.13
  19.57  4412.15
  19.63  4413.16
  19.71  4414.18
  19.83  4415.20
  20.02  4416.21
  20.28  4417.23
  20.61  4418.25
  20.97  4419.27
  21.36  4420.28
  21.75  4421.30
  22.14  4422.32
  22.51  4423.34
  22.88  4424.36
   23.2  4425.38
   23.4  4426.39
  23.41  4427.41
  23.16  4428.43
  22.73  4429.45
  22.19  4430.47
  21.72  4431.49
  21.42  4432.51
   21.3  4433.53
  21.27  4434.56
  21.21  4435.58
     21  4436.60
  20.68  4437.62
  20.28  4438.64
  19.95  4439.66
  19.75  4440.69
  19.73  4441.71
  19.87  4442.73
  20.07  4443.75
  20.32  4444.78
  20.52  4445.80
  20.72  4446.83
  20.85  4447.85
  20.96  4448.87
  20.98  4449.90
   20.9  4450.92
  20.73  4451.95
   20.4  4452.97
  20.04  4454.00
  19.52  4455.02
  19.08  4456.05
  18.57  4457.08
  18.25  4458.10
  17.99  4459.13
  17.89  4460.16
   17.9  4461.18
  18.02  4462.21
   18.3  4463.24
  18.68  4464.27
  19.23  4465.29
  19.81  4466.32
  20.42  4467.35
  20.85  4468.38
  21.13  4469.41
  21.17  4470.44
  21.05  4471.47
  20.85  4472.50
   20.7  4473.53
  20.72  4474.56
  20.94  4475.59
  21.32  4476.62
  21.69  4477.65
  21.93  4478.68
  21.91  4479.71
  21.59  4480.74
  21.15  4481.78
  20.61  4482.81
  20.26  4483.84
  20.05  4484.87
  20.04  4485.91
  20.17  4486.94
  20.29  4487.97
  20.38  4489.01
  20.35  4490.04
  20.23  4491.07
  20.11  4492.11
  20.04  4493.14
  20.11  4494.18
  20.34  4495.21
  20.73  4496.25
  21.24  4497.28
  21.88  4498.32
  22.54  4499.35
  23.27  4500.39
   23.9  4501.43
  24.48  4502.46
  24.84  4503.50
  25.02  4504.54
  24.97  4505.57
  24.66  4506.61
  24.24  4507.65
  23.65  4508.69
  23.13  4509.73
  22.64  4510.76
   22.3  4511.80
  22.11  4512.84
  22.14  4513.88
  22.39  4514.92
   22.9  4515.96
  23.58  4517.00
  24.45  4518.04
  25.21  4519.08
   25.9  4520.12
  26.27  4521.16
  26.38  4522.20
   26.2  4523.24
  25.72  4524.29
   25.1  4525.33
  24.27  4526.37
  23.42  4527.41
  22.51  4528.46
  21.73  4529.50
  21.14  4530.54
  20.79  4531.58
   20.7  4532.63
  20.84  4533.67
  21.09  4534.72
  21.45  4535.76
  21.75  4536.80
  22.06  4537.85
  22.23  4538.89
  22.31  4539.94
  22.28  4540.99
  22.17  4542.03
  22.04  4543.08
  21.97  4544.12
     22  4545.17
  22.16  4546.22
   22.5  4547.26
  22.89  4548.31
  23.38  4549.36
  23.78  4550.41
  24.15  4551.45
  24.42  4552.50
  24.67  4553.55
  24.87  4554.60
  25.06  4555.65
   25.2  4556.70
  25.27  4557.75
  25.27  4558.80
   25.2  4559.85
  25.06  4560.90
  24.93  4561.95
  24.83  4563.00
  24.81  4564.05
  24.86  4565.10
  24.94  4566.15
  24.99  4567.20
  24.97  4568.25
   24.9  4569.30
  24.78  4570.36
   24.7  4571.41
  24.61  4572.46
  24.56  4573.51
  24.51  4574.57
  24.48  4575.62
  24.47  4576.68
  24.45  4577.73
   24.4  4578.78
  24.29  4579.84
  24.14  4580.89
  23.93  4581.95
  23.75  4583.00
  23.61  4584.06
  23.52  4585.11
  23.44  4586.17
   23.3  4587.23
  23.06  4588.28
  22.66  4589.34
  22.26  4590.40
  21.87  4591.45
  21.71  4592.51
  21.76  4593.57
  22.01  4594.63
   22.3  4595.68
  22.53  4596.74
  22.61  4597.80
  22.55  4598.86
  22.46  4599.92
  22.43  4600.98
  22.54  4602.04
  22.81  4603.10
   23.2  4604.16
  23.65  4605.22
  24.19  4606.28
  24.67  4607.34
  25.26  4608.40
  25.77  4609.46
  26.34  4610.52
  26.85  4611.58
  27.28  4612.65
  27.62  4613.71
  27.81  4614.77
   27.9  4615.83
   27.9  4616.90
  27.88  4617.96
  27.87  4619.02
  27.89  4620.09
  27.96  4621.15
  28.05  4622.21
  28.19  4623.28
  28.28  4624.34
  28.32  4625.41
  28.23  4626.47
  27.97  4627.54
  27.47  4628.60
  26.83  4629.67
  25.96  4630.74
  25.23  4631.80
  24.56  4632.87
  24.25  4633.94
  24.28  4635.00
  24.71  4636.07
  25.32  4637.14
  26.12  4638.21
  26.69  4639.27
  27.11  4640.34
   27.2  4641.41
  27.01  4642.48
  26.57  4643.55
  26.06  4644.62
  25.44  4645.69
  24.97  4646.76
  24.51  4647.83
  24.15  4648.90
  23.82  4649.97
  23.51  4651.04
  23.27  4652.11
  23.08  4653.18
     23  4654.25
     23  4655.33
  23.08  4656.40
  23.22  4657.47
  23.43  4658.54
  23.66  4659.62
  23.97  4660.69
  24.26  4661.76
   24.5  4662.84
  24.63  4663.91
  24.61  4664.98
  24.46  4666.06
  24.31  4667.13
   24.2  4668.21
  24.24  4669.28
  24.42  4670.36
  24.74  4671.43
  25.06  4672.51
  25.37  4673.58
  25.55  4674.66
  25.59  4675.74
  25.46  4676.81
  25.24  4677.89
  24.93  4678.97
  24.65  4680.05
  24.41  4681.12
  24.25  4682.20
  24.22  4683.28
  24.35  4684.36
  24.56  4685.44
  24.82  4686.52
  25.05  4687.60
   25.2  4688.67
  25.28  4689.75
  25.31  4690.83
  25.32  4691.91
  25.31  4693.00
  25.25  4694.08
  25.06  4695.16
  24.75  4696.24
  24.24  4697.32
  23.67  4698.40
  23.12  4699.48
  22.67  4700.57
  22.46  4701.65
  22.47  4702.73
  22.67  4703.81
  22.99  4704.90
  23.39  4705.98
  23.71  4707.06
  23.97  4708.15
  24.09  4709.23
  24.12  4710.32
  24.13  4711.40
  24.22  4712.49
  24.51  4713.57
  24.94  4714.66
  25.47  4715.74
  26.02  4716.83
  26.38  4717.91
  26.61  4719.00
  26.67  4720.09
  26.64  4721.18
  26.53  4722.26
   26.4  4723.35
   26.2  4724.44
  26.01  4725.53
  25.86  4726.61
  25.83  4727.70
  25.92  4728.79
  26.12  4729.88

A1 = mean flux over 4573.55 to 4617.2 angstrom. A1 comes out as 24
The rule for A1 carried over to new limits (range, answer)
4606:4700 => 25.4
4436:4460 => 20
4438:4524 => 21.4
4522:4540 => 22.7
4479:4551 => 22.5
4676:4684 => 24.8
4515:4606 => 23.5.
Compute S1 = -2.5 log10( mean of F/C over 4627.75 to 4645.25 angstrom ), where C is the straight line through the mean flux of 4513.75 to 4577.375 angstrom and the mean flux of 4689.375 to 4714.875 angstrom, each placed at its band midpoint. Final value -0.09 mag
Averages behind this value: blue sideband 23.8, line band 26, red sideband 24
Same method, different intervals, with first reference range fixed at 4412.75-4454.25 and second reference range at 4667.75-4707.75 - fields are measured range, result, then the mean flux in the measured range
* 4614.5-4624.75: -0.19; 28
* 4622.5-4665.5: -0.06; 25.3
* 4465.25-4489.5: 0.05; 20.8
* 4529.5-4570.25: -0.03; 23.4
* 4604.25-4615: -0.11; 25.8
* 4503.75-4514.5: -0.07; 23.5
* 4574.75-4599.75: 0.00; 23.2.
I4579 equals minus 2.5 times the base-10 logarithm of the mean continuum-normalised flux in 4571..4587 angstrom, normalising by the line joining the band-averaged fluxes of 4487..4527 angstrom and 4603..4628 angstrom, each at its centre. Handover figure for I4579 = 0.06 mag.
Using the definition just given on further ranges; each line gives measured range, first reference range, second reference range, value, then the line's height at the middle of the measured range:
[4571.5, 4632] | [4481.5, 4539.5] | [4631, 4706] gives -0.06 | 23.7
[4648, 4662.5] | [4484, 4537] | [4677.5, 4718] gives 0.02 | 24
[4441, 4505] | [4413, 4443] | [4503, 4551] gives 0.08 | 22.1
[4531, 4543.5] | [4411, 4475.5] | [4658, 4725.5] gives 0.02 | 22.1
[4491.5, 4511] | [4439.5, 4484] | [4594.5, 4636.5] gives -0.06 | 21.6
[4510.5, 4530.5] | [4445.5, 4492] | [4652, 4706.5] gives -0.13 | 21.2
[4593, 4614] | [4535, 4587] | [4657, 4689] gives 0.01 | 24.1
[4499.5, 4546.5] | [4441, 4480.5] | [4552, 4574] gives -0.01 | 23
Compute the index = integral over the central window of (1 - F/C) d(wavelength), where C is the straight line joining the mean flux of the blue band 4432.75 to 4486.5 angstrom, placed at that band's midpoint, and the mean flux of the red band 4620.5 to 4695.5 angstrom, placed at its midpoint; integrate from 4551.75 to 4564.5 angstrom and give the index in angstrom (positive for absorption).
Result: -1.3 angstrom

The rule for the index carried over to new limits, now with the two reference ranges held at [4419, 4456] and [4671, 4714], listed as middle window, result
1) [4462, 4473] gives 0.8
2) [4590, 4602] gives 0.5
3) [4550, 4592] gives -2.7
